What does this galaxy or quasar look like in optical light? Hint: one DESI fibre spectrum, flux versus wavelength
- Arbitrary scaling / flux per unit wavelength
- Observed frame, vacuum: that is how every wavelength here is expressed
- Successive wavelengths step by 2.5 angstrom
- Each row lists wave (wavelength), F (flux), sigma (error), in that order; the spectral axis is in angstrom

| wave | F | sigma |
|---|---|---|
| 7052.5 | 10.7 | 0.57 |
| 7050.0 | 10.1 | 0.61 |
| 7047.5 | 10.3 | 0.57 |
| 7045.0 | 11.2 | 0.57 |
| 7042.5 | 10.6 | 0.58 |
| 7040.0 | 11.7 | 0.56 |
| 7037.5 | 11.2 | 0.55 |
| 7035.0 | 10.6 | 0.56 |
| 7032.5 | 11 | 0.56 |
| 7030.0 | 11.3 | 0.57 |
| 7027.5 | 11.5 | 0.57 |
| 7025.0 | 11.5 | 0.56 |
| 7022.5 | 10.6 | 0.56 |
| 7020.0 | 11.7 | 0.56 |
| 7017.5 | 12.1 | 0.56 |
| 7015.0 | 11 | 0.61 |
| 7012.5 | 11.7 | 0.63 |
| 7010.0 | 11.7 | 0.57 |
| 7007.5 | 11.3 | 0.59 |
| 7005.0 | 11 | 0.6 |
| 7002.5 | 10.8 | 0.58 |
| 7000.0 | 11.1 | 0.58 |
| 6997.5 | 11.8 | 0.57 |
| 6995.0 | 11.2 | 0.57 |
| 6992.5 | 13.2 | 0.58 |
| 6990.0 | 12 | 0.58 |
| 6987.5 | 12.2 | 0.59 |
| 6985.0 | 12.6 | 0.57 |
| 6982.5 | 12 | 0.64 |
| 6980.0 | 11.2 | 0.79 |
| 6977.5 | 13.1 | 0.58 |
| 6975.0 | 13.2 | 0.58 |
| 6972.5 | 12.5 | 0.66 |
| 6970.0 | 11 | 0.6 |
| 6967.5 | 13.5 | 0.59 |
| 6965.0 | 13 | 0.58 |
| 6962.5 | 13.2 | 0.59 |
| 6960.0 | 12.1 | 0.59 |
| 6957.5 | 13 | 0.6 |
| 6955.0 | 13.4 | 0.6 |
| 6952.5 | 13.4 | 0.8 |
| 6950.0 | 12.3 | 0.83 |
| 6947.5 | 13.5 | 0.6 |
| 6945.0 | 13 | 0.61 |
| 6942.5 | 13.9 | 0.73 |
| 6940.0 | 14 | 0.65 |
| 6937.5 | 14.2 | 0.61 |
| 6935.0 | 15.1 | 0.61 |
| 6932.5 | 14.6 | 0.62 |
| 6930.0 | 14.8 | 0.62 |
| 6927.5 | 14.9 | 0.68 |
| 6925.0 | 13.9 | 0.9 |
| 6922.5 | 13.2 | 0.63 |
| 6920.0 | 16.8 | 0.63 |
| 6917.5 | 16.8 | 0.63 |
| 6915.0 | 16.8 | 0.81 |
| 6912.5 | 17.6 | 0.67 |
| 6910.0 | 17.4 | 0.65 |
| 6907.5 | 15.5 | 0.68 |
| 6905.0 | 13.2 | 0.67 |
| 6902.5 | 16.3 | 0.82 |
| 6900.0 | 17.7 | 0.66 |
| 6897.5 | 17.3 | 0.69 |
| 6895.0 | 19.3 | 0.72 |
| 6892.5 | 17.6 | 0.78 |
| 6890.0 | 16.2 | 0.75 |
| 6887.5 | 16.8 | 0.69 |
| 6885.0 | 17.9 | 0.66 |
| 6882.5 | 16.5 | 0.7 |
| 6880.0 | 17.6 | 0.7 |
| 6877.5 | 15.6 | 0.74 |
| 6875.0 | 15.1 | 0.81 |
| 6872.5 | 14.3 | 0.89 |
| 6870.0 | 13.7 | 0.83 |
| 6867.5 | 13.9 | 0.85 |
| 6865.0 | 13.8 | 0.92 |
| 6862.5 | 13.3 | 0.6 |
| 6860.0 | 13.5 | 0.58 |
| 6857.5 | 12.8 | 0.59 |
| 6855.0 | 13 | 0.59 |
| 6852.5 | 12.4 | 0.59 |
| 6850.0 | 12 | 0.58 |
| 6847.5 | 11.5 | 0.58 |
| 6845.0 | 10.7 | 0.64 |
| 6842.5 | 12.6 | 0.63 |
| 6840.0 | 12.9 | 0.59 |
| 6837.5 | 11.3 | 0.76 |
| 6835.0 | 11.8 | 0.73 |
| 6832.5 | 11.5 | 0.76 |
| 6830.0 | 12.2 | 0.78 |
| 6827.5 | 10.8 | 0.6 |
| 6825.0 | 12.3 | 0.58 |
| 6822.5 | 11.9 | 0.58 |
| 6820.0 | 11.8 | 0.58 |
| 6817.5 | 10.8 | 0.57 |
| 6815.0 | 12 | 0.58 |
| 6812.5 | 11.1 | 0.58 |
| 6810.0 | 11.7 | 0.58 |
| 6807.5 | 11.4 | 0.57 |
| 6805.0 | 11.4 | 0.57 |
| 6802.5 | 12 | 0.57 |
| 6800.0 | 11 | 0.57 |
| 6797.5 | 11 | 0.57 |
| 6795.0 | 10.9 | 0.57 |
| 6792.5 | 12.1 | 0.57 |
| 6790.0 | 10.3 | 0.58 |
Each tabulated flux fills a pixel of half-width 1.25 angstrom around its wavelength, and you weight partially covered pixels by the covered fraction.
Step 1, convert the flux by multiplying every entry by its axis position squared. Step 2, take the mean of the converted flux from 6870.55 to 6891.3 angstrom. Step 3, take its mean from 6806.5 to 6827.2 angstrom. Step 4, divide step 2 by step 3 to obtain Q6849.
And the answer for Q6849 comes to 1.42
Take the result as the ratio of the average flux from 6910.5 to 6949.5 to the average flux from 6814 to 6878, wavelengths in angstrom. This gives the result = 1.2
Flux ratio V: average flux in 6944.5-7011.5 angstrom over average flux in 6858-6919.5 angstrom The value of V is 0.77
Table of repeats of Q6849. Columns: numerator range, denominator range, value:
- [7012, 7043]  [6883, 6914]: 0.69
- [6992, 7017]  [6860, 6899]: 0.75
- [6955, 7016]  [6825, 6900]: 0.89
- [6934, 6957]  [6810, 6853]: 1.20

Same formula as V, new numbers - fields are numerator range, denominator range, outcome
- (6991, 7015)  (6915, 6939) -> 0.77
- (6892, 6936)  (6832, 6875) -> 1.26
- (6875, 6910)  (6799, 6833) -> 1.44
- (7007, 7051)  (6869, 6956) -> 0.72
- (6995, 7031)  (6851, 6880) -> 0.82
